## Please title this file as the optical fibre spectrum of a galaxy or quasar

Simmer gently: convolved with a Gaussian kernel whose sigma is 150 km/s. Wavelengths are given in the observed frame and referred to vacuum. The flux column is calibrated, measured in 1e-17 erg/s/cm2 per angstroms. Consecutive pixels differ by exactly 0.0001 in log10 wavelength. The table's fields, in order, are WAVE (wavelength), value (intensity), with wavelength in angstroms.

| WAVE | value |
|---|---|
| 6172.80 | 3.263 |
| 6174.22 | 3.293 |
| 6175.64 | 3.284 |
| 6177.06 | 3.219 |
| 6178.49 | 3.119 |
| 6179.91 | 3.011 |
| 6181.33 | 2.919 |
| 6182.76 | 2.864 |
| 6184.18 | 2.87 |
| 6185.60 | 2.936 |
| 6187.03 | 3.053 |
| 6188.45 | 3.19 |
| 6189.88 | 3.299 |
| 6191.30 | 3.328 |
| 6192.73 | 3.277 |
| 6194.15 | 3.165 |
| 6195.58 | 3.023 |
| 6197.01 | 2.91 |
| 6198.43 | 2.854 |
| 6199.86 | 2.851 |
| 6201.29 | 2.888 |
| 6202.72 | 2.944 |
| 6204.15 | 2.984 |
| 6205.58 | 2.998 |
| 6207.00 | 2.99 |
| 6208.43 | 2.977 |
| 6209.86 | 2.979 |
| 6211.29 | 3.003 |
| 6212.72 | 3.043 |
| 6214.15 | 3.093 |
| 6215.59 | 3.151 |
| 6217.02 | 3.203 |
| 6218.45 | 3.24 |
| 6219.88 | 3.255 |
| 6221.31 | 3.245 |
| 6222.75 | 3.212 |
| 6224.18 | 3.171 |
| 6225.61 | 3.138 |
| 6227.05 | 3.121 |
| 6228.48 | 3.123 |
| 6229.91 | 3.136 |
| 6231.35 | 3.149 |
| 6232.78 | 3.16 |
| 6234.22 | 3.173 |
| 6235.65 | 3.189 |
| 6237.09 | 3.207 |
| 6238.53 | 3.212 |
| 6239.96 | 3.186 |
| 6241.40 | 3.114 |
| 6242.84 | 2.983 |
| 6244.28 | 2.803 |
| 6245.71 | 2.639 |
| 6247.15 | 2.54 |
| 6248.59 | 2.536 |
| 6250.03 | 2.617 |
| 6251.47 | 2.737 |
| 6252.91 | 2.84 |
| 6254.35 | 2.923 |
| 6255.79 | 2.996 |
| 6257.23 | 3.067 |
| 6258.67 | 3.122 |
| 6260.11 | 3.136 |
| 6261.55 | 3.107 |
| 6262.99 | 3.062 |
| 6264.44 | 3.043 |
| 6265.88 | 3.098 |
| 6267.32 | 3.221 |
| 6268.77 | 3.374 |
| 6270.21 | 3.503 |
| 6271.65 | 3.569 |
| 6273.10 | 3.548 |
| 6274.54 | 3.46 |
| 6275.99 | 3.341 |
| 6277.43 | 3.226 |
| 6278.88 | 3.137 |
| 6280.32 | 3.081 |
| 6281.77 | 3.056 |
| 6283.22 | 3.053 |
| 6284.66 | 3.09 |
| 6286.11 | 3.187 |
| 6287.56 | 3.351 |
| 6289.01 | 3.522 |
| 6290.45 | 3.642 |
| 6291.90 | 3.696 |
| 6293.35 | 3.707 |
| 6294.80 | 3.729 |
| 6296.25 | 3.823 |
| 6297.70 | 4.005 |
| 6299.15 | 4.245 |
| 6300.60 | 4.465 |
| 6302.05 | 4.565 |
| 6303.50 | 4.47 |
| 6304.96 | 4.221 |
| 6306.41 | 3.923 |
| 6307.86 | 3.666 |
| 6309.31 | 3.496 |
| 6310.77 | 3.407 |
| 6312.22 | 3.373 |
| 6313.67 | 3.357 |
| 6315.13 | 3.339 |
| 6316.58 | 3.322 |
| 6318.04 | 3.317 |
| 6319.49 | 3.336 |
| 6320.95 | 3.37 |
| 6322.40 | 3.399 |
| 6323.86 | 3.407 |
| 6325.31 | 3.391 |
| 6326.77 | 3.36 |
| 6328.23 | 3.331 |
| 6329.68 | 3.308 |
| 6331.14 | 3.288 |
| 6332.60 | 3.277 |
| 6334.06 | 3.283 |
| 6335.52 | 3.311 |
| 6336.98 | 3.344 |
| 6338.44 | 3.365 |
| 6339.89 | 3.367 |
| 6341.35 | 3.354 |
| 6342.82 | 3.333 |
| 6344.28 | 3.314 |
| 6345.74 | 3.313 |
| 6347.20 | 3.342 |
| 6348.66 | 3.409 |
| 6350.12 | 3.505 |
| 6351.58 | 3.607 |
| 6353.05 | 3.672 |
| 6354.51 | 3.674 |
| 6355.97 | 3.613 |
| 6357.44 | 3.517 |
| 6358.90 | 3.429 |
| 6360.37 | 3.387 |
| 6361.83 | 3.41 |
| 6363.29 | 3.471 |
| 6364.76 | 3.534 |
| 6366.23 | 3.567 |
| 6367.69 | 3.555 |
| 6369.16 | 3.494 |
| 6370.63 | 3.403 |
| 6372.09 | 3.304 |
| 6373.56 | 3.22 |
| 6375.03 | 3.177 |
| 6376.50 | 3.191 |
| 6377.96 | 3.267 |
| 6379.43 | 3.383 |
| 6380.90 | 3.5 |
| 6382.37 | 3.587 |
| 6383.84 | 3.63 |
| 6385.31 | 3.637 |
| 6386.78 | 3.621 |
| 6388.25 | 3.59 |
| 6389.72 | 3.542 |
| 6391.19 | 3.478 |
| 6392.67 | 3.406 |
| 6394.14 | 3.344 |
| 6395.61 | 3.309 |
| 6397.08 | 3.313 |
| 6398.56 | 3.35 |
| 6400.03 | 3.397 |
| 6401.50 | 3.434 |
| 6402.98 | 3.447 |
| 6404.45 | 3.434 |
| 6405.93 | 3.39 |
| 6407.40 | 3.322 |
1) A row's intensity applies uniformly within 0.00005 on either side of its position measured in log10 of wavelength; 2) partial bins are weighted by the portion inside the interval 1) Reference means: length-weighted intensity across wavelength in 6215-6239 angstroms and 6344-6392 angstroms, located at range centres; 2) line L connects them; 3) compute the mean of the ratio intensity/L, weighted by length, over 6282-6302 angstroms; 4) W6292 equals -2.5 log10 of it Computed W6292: -0.11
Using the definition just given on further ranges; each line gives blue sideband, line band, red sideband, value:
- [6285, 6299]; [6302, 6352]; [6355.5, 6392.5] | 0.03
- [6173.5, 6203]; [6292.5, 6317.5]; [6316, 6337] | -0.16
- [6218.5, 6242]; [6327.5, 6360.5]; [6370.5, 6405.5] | -0.02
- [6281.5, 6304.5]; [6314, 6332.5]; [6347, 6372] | 0.09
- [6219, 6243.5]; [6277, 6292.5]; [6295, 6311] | 0.17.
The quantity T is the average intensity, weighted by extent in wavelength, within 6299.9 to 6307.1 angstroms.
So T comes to 4.33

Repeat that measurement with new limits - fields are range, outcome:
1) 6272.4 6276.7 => 3.45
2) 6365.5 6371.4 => 3.51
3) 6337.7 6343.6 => 3.35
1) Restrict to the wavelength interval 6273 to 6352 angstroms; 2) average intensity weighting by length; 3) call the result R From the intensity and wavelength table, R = 3.49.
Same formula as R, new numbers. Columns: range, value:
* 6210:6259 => 3.04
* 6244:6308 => 3.36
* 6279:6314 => 3.67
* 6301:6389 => 3.48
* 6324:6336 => 3.32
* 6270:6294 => 3.36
